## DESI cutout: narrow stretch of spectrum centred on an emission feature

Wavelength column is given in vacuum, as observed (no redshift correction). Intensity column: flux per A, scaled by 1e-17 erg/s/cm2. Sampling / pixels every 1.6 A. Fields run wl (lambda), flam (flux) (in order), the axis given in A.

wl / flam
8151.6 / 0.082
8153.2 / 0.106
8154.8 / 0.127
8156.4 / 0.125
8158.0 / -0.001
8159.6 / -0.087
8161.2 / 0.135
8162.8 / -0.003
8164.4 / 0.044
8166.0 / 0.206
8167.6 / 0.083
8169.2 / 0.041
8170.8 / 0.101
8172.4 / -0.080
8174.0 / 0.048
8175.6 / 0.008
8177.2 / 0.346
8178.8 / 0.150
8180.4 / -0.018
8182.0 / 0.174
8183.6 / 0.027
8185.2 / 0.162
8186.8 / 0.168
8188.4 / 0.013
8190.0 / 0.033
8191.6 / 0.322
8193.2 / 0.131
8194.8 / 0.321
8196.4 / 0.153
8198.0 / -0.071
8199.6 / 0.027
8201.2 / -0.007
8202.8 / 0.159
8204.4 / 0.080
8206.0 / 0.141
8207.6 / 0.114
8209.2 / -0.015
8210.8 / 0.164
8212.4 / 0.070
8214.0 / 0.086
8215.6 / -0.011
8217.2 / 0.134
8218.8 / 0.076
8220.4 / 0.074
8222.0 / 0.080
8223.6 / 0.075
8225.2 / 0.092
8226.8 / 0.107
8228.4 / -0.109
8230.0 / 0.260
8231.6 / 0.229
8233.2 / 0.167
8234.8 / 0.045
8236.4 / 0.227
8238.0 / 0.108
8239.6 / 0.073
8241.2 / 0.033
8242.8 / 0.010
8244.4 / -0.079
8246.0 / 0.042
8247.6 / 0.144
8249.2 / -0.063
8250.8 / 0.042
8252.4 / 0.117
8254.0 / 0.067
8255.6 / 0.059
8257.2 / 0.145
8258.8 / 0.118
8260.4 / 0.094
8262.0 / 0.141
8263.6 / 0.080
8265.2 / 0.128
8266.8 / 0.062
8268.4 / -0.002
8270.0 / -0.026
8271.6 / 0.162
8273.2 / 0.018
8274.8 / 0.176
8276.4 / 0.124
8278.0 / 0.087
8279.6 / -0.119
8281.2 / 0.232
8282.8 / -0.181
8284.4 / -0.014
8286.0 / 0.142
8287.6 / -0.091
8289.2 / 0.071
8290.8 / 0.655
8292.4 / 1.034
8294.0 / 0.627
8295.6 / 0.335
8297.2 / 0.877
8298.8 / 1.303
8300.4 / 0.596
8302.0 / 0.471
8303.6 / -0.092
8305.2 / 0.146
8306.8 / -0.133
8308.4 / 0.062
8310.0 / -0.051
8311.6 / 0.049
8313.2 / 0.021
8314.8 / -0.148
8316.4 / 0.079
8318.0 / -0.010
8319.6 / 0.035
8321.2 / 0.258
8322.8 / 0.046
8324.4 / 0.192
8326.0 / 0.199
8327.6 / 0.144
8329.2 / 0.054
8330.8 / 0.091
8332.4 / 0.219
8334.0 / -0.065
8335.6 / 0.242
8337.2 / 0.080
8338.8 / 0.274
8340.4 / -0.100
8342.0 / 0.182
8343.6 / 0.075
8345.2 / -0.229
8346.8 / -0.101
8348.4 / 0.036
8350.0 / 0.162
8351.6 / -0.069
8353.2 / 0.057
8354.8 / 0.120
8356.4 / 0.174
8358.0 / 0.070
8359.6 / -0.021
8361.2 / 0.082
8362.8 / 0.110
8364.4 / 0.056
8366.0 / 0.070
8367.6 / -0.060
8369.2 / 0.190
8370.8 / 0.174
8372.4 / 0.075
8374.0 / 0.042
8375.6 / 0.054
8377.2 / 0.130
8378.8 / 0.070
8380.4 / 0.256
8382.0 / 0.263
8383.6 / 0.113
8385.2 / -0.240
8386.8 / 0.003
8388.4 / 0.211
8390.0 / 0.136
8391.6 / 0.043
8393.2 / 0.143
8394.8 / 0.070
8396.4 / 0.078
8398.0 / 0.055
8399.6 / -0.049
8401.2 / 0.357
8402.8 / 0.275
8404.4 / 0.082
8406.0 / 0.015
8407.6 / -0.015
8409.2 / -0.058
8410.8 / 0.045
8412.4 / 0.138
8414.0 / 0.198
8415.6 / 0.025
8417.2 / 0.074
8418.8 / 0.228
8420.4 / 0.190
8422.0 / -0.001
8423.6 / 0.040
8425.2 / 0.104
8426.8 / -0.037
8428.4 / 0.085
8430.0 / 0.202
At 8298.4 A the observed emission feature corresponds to [O II] 3727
